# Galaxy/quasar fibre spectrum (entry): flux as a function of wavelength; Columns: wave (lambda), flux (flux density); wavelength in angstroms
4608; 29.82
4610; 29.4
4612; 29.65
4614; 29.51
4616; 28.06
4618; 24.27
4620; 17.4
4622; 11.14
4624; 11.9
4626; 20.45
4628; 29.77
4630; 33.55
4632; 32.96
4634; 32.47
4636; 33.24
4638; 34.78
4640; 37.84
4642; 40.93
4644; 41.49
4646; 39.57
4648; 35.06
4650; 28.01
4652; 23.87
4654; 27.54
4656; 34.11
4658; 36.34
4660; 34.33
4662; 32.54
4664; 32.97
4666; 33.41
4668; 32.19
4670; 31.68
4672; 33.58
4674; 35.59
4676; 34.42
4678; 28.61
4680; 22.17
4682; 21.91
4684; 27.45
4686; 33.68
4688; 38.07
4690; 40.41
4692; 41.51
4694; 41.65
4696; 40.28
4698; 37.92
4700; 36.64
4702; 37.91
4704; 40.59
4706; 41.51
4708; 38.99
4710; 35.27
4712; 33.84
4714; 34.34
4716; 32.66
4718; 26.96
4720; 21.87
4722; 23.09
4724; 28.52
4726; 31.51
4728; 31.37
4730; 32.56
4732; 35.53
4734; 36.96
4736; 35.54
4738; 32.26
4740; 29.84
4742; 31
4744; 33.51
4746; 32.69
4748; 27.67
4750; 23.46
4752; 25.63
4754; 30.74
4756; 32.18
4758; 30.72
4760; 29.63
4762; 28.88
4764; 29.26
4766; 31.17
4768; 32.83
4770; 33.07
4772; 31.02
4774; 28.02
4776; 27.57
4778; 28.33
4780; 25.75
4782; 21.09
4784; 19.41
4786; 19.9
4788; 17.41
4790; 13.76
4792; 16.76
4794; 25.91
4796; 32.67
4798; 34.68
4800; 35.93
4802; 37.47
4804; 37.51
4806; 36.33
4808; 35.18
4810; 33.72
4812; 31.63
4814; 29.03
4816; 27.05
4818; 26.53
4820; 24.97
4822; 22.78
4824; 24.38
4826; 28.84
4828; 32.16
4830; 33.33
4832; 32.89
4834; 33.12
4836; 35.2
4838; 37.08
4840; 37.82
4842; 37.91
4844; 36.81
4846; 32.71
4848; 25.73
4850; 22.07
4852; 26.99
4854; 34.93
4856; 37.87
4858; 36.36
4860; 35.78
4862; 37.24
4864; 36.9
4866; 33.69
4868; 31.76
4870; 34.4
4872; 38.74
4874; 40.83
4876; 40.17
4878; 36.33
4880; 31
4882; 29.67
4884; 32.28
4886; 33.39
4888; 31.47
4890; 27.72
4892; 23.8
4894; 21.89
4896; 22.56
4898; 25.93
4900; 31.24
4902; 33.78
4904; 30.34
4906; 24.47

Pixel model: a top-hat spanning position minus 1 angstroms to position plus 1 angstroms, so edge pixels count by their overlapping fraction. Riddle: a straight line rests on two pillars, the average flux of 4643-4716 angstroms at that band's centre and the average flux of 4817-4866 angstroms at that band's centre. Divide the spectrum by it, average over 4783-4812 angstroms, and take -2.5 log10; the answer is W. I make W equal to 0.15 mag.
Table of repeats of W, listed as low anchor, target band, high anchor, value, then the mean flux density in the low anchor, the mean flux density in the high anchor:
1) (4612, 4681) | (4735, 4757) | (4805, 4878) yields 0.05 mag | 30.5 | 32.9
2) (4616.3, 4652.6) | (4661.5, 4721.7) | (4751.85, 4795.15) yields -0.20 mag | 29.4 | 26.4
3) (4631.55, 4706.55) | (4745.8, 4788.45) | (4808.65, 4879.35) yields 0.21 mag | 34.4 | 32.8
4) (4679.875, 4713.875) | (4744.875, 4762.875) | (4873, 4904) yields 0.19 mag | 36.2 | 30.8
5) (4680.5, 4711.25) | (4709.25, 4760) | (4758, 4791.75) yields 0.02 mag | 36.7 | 26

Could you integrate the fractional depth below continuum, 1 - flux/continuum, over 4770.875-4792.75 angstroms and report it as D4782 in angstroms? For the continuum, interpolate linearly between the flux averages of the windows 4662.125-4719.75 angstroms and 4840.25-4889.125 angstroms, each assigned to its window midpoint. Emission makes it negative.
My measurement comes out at 7.3 angstroms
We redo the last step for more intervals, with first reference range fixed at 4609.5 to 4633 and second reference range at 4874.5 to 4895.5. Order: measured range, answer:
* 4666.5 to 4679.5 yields -3.2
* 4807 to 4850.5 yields -2.2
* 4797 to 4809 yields -3.0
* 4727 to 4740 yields -3.0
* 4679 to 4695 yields -4.3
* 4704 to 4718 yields -4.7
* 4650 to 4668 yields -4.3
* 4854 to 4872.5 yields -3.3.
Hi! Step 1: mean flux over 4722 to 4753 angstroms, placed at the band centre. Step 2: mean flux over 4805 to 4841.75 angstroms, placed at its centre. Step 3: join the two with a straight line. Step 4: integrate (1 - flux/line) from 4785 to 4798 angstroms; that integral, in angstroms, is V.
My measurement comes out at 3.8 angstroms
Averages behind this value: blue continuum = 30.9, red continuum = 31.4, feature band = 22.1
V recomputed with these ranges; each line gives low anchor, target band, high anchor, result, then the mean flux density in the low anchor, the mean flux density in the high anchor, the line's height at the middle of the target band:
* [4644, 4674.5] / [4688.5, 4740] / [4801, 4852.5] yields -3.51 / 33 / 31.6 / 32.5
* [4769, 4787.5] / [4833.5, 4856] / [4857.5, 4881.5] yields 0.11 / 25.8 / 36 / 33.2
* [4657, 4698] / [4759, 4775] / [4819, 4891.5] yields 1.35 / 33.7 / 32.9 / 33.3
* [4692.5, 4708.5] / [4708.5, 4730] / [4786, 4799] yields 3.53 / 39.5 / 23.3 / 36.2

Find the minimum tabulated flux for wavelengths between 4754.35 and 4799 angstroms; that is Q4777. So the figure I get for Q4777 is 13.76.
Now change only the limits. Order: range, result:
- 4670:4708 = 21.91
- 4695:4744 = 21.87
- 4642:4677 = 23.87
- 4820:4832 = 22.78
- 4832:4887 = 22.07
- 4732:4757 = 23.46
